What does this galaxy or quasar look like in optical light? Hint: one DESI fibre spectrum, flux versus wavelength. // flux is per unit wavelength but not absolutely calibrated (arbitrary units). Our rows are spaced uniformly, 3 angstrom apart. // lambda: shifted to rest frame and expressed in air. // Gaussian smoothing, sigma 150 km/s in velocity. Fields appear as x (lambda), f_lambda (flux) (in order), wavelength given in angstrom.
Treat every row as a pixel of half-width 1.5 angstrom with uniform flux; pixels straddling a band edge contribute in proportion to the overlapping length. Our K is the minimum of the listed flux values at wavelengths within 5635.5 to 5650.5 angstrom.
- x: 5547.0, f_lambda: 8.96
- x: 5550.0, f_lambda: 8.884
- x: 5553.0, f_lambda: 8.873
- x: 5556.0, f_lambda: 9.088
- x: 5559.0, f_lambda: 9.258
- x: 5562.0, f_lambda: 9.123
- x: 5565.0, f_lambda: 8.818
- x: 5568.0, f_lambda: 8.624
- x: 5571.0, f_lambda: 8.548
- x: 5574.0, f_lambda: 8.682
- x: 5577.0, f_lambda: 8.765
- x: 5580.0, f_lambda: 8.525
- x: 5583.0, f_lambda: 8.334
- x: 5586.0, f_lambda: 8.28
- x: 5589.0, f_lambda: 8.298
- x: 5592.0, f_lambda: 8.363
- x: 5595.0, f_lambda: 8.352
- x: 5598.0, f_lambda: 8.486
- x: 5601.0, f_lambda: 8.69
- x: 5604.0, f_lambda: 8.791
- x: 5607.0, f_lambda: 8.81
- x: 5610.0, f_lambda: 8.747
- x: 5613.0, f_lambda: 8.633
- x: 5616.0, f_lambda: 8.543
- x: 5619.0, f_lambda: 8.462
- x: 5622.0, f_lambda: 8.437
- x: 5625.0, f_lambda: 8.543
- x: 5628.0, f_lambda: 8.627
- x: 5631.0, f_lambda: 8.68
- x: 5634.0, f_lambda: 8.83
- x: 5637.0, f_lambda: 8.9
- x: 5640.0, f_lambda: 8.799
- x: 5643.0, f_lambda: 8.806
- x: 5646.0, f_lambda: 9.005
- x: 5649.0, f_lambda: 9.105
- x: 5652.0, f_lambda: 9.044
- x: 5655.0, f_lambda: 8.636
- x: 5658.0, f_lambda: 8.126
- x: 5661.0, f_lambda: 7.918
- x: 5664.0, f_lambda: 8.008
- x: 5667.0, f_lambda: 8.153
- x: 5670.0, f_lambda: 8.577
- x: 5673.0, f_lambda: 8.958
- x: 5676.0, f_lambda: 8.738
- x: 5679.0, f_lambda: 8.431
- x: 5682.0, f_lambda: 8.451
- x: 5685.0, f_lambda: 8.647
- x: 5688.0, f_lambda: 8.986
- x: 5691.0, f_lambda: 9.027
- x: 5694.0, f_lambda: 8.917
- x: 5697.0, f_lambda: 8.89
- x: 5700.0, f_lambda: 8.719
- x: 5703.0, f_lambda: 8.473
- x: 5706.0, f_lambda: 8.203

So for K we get 8.799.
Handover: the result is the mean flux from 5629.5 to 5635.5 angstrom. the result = 8.76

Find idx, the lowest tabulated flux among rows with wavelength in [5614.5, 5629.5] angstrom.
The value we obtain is 8.437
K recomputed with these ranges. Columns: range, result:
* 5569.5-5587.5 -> 8.28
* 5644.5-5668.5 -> 7.918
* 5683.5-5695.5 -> 8.647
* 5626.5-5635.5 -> 8.627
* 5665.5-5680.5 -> 8.153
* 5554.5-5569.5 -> 8.624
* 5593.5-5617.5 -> 8.352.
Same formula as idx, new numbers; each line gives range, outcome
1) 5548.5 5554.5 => 8.873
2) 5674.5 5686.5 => 8.431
